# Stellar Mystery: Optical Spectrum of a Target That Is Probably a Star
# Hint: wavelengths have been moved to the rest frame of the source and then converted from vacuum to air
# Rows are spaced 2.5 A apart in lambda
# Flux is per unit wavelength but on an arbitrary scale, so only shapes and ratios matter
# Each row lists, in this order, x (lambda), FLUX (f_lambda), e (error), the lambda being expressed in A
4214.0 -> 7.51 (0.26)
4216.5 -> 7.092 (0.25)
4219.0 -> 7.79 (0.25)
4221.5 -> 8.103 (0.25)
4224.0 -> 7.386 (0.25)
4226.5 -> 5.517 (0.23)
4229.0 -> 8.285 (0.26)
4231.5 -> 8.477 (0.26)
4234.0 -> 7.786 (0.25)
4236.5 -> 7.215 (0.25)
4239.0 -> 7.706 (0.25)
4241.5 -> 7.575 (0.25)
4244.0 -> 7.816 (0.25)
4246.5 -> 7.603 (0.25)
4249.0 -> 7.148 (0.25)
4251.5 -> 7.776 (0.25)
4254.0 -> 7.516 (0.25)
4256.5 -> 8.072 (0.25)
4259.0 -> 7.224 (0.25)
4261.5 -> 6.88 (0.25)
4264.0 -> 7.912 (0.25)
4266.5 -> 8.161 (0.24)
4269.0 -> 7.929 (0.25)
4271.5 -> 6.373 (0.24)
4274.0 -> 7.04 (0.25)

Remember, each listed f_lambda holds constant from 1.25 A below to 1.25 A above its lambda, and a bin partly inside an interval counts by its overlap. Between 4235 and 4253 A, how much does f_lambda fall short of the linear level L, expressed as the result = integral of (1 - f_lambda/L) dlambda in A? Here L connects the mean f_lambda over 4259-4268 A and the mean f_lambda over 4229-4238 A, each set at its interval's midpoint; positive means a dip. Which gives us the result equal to 0.54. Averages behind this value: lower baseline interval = 7.89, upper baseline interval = 7.6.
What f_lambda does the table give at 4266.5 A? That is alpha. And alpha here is 8.161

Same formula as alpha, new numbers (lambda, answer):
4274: 7.04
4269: 7.929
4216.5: 7.092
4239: 7.706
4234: 7.786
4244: 7.816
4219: 7.79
